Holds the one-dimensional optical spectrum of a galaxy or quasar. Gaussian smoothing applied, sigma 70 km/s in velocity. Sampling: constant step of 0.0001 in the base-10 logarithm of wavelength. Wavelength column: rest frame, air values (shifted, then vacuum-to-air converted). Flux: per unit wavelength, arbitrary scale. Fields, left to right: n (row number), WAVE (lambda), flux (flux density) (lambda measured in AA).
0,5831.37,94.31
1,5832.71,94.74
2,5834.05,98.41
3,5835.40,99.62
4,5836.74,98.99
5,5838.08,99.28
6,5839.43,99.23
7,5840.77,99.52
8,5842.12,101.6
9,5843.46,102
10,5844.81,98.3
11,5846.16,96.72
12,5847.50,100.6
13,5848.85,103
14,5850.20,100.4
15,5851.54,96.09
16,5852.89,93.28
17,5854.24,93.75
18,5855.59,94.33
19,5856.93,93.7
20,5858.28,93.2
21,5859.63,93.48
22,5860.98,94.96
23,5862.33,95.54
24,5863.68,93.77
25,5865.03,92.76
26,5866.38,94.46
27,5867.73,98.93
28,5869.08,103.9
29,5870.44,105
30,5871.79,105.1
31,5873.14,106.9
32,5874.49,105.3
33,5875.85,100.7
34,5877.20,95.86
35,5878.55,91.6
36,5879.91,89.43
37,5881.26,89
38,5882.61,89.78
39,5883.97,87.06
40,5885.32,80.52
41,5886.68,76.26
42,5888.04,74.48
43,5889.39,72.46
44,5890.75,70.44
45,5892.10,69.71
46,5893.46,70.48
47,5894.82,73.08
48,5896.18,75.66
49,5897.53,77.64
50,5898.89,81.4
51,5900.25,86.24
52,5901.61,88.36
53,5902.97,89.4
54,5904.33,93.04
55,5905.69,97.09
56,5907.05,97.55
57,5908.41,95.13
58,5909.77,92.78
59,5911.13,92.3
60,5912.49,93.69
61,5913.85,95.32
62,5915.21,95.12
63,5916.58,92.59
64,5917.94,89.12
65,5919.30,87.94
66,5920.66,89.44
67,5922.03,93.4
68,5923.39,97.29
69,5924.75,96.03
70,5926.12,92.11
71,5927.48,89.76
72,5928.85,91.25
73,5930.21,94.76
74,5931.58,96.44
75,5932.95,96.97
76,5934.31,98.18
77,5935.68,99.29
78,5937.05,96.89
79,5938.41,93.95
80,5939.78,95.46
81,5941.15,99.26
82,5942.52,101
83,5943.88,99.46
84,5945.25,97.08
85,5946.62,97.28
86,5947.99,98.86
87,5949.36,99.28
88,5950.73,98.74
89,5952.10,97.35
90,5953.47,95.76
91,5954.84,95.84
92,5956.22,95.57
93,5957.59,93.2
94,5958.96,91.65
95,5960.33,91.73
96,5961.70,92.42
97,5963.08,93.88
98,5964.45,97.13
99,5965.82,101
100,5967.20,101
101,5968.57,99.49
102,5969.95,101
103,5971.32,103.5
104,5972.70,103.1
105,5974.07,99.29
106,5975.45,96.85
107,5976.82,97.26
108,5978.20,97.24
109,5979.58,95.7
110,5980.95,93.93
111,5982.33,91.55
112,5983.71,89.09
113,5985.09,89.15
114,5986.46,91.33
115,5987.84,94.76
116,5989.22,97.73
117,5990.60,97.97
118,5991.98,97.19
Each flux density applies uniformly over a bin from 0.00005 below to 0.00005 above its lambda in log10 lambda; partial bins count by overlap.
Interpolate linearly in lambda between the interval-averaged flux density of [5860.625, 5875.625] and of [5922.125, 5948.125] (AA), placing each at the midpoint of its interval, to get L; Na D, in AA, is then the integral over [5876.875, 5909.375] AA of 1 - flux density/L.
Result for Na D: 4.9 AA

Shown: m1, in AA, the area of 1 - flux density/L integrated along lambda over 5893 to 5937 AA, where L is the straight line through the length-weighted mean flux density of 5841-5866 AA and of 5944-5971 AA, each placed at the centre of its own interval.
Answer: 2.71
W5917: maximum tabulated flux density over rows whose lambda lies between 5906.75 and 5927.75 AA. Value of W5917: 97.55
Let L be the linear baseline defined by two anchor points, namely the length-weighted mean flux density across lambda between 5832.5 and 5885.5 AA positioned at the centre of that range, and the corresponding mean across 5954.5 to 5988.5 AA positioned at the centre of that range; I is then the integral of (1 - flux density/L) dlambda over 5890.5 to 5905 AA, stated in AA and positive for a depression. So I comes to 2.51 AA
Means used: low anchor 96.9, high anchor 95.9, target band 79.9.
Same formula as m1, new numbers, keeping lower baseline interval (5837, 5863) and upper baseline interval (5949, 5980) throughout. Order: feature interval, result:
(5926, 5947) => 0.2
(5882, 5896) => 3.0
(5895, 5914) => 1.6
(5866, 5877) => -0.6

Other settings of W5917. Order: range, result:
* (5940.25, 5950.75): 101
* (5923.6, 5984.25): 103.5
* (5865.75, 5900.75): 106.9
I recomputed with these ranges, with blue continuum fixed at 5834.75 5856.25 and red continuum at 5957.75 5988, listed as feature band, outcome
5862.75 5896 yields 3.06 AA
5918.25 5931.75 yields 0.61 AA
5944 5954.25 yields -0.15 AA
